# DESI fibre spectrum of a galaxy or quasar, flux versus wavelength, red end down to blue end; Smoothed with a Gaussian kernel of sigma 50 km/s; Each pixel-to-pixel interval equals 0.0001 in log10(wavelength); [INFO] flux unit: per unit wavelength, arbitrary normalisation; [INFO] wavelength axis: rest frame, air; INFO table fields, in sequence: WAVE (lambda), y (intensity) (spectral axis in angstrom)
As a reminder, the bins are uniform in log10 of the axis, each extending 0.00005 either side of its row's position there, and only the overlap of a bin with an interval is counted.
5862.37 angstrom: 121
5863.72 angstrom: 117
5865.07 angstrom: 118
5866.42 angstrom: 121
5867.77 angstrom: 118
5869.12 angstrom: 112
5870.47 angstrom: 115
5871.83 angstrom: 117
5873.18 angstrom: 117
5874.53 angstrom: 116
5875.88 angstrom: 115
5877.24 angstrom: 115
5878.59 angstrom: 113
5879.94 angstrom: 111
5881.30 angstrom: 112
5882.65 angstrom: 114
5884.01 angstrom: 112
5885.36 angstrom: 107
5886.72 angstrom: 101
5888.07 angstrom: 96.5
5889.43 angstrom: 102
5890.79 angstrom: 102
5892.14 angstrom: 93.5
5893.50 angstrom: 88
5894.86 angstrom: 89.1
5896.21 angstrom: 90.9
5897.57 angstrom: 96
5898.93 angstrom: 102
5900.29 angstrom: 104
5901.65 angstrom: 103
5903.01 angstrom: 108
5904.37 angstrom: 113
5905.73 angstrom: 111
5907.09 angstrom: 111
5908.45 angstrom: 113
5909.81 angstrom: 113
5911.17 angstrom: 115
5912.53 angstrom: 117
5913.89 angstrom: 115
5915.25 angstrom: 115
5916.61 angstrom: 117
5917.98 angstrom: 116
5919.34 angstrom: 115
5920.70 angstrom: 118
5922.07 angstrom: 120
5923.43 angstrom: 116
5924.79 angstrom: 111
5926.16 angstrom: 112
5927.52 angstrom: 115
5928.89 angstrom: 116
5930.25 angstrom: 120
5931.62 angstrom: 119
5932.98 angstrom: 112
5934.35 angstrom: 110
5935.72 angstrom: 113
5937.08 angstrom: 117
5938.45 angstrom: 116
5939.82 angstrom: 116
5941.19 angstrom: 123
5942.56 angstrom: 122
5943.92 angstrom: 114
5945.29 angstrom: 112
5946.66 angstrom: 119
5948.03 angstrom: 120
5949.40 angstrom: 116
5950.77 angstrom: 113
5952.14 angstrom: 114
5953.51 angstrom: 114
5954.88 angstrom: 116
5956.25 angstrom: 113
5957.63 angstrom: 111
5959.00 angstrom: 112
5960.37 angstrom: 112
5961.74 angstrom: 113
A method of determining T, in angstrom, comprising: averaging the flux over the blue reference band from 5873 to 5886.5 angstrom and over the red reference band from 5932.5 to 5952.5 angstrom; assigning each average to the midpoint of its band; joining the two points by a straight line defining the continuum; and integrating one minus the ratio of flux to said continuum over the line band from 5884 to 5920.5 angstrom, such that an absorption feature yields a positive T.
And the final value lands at 2.44 angstrom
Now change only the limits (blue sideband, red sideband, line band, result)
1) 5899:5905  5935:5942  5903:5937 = -0.94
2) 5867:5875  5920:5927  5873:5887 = 0.43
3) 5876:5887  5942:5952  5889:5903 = 1.85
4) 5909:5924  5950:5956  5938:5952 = -0.29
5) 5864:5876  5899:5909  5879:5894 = 1.18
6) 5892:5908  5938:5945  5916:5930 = -0.67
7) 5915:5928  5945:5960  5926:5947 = -0.18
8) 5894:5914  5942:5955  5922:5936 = -0.37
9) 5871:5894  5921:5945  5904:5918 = -0.21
